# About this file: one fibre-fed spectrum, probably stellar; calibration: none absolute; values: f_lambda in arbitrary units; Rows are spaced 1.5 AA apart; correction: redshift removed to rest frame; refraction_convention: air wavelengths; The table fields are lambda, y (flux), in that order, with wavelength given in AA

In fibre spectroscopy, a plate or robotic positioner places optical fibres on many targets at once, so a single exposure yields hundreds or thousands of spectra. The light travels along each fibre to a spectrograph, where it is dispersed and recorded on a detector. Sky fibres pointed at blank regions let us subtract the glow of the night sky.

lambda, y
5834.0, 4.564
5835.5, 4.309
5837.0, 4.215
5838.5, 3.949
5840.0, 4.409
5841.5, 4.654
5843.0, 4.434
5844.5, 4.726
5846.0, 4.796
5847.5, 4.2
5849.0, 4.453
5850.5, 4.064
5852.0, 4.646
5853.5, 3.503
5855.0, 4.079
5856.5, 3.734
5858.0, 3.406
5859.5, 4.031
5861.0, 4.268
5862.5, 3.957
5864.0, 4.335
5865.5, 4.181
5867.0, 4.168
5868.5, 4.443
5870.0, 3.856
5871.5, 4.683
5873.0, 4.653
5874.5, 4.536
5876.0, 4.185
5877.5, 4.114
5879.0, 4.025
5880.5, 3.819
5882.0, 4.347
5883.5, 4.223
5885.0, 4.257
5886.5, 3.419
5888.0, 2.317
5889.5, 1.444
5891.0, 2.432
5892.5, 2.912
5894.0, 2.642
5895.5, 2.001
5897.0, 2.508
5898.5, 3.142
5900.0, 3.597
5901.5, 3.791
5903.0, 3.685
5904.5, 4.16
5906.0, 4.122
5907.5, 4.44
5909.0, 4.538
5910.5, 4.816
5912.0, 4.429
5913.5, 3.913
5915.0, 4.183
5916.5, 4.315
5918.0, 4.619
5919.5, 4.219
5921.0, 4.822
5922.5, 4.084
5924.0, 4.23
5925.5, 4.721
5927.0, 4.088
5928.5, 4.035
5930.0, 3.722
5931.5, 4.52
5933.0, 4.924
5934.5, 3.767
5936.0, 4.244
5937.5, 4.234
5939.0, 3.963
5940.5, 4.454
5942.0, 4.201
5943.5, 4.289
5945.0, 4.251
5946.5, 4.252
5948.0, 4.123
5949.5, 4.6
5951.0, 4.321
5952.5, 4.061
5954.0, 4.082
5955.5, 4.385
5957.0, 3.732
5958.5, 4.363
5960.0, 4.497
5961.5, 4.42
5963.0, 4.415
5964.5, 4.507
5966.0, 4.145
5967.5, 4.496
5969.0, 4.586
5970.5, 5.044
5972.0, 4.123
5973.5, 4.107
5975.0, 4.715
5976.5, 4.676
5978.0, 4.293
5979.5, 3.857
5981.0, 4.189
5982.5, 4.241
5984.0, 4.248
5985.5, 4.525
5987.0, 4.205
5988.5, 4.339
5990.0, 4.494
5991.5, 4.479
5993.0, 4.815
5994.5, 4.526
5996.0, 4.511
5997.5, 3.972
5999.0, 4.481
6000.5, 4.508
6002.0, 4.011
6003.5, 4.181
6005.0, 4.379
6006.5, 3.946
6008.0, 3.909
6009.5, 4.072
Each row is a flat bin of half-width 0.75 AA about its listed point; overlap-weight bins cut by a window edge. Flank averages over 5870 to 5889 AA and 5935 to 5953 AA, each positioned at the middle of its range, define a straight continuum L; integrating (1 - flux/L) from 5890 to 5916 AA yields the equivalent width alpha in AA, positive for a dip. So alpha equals 3.21 AA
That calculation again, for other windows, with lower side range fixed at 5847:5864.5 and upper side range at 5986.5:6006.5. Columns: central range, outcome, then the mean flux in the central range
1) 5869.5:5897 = 3.95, 3.52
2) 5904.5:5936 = -0.95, 4.32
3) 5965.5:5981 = -0.31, 4.4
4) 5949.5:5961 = 0.09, 4.24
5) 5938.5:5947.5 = 0.01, 4.24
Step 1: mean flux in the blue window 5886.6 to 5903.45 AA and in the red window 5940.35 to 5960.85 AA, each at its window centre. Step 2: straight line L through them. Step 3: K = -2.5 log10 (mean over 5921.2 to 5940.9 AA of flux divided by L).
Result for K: -0.14 mag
